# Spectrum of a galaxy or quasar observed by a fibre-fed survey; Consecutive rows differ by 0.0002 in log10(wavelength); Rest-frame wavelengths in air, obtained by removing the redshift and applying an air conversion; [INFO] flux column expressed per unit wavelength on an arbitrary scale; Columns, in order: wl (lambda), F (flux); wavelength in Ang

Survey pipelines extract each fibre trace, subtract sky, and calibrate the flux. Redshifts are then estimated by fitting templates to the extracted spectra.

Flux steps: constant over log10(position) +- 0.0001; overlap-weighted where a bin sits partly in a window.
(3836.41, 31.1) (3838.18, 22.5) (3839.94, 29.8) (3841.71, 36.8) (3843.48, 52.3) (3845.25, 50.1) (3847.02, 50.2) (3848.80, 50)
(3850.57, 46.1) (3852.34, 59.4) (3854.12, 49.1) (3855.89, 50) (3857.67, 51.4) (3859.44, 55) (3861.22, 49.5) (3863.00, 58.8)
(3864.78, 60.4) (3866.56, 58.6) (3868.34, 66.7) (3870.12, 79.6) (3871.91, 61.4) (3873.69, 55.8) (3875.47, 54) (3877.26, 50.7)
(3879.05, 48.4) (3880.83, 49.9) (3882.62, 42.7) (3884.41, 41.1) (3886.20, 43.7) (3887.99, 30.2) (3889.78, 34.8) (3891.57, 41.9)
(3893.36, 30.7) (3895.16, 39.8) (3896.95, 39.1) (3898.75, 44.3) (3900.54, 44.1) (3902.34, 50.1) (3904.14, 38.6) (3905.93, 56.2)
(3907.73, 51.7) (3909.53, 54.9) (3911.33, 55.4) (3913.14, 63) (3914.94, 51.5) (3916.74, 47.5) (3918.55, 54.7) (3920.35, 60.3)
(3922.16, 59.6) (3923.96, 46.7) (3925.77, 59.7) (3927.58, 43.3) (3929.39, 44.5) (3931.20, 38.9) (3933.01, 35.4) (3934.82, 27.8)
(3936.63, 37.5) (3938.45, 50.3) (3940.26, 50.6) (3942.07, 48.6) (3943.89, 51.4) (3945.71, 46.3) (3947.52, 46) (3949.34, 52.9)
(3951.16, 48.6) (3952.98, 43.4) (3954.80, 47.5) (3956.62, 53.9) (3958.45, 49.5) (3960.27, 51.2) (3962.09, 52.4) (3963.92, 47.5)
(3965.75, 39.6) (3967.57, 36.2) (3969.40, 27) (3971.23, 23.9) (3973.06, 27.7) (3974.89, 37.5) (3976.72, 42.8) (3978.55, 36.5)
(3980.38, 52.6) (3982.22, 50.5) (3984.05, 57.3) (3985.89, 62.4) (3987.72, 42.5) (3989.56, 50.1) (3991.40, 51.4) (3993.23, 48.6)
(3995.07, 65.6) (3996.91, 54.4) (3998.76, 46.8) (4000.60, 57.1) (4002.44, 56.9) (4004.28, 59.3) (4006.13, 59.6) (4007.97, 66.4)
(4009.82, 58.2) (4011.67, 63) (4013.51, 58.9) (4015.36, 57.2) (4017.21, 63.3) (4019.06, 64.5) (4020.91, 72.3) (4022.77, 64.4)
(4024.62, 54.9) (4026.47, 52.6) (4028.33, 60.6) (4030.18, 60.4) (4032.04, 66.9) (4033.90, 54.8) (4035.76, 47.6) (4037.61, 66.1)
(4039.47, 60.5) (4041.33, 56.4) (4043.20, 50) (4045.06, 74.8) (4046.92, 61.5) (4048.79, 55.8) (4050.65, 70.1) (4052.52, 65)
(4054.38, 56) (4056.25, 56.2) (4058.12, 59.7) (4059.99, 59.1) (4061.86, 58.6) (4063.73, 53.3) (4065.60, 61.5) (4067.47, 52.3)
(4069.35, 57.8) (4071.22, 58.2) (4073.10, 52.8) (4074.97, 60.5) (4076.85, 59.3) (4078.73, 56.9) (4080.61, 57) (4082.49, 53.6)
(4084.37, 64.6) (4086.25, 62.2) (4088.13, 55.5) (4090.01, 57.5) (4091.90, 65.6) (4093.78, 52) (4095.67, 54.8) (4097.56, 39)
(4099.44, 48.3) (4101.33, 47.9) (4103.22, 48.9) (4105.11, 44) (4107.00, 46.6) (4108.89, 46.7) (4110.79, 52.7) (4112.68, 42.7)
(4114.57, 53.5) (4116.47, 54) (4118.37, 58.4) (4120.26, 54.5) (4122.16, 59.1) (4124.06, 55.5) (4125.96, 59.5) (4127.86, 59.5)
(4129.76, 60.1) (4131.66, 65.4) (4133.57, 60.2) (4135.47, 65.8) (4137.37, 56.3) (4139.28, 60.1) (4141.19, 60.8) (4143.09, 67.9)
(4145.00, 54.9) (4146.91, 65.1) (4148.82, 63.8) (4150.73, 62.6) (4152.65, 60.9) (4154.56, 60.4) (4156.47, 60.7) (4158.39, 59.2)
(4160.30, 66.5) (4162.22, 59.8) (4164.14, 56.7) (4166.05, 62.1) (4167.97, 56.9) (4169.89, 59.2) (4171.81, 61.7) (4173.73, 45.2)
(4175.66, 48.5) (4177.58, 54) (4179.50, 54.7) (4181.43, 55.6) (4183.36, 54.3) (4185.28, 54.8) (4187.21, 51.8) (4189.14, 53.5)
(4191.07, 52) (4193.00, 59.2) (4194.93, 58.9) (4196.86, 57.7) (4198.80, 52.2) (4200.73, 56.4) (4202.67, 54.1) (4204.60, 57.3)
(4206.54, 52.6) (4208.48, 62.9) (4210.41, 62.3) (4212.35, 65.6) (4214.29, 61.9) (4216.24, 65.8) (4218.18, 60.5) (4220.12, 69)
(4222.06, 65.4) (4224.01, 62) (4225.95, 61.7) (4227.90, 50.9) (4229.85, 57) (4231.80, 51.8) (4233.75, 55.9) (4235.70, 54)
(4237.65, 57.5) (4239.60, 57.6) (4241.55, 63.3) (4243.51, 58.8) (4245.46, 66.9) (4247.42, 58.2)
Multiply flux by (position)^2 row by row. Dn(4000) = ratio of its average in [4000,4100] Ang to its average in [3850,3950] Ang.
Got 1.29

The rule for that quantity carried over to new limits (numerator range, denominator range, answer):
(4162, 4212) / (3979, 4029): 1.07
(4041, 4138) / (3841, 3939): 1.27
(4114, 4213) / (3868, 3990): 1.39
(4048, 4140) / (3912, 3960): 1.25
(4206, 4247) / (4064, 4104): 1.16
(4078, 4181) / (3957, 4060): 1.10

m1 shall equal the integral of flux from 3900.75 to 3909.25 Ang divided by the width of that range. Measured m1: 49.2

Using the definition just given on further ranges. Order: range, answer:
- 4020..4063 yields 60.1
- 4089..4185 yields 56.4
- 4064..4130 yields 54.6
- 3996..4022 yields 59.9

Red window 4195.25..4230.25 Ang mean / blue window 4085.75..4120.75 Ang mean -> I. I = 1.16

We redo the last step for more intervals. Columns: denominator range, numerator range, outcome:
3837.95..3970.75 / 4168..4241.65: 1.19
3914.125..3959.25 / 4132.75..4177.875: 1.25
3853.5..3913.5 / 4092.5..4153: 1.12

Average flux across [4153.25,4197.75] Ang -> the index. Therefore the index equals 56.7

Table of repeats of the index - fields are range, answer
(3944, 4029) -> 51.4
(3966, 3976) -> 31.3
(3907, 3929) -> 53.8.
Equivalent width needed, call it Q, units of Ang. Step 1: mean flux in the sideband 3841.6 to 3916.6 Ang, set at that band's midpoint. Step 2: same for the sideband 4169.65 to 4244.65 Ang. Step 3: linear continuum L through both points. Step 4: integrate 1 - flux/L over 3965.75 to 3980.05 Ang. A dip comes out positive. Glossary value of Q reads 4.9 Ang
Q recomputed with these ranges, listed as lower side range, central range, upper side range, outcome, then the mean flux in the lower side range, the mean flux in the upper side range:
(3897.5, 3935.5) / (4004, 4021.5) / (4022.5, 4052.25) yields -1.4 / 49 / 59.9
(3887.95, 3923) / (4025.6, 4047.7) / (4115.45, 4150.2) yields -1.8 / 47.8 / 60.1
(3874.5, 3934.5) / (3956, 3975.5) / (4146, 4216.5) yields 3.5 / 46.7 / 57.9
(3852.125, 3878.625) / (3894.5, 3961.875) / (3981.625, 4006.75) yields 9.1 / 57.1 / 54.5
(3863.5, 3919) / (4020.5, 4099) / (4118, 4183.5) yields -3.7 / 49.7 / 59.1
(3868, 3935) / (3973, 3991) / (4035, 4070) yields 2.4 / 48.4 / 59.1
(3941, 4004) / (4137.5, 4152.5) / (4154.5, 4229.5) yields -1.6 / 47.4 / 58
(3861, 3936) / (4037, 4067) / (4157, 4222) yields -3.6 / 49.1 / 57.8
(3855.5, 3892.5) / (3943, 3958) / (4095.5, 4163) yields 1.2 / 51.6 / 56.6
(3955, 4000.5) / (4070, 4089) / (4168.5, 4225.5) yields -2.4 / 46.4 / 57.6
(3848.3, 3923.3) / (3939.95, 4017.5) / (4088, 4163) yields 4.9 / 50.7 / 56.7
